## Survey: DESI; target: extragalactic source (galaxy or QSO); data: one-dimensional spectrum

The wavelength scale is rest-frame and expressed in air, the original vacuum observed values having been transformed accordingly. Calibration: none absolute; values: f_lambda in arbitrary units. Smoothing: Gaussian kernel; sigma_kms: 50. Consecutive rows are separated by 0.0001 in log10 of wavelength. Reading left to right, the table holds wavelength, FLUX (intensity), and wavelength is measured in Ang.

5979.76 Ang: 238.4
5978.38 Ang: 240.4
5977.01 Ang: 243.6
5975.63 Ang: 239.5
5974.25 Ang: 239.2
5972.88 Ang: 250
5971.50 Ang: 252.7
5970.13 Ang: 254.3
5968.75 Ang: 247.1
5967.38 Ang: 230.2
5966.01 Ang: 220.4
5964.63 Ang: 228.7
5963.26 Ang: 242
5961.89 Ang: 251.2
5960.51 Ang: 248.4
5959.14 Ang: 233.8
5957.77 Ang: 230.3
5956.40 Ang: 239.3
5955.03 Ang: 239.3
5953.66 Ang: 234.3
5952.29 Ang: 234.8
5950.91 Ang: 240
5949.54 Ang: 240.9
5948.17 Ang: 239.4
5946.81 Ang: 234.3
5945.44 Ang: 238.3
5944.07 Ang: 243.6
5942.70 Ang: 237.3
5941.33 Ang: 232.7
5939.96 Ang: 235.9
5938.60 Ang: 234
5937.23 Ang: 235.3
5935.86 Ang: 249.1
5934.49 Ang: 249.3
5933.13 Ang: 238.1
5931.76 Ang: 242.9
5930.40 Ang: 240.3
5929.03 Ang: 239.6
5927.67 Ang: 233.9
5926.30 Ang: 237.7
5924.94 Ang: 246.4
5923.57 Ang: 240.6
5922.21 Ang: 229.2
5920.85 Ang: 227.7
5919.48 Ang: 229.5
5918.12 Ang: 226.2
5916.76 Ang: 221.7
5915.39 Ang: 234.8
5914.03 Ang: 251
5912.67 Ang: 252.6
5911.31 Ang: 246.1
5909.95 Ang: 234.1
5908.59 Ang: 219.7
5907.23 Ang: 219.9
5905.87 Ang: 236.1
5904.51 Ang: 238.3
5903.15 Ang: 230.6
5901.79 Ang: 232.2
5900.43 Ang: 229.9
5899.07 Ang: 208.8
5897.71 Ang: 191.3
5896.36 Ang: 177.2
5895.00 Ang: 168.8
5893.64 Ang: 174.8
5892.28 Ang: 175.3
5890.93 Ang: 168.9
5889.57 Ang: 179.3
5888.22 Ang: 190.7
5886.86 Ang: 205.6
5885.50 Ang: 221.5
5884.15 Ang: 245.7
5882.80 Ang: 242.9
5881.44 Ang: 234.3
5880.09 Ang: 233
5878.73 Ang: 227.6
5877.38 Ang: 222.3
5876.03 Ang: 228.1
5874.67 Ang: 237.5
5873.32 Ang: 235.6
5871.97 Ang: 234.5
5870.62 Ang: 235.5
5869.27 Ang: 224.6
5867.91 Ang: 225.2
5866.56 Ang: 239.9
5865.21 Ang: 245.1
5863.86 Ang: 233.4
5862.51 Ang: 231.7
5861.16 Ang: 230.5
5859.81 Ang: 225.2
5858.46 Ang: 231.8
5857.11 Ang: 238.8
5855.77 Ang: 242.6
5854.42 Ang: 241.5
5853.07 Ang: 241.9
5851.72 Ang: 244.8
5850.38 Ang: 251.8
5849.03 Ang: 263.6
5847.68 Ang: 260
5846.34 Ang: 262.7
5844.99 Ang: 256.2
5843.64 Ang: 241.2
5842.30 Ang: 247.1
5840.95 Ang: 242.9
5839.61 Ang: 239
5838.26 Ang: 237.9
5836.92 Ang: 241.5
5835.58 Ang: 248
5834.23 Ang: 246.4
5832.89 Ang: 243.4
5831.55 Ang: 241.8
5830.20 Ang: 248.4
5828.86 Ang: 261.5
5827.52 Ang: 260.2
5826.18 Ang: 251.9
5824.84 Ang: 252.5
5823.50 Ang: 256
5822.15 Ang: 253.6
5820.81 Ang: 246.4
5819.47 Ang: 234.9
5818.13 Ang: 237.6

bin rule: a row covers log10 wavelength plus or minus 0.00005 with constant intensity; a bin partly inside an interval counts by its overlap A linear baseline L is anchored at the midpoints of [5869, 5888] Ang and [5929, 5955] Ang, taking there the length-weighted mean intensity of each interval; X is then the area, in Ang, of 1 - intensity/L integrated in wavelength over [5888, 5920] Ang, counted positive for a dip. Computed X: 2.6 Ang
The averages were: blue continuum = 230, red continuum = 239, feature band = 214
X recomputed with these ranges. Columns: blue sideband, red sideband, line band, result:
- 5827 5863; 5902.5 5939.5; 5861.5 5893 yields 2.49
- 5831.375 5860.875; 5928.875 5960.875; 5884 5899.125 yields 3.27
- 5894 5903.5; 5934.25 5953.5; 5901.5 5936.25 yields -2.76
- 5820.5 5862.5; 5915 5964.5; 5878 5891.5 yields 1.52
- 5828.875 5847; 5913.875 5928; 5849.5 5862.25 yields 0.25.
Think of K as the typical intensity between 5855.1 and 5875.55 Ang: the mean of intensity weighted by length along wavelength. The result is 234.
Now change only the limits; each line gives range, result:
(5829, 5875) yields 242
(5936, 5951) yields 238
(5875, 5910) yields 213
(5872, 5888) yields 229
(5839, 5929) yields 229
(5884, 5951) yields 226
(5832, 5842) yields 243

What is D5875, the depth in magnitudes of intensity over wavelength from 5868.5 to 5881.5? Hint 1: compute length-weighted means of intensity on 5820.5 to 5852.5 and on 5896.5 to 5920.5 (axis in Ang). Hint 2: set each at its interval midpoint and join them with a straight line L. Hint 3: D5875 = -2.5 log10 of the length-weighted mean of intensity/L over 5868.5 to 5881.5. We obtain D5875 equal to 0.03 mag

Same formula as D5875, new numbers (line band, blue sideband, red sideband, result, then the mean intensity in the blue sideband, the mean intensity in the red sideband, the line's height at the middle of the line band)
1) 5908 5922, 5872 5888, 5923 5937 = 0.02 mag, 229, 242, 238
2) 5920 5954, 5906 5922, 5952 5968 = -0.02 mag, 233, 236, 235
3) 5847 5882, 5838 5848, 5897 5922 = 0.02 mag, 248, 229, 242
